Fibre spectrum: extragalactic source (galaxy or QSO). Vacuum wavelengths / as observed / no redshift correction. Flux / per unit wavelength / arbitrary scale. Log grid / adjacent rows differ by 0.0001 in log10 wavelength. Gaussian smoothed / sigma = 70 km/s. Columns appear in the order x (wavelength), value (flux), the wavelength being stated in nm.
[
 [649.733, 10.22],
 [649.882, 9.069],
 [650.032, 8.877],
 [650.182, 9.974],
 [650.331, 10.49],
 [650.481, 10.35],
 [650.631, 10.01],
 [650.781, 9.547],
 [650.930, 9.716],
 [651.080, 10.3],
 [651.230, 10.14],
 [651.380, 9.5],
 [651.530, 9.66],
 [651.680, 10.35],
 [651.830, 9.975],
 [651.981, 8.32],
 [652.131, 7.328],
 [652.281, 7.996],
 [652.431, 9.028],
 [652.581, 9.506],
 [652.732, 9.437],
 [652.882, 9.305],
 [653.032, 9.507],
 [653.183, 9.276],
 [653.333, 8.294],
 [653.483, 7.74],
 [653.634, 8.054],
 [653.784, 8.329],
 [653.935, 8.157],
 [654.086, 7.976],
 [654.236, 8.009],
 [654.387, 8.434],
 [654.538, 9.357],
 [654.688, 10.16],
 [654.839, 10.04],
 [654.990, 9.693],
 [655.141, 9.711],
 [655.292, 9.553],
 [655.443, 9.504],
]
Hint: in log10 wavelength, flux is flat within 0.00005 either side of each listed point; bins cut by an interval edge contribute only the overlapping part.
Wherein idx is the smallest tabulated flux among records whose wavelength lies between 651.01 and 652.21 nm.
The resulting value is 7.328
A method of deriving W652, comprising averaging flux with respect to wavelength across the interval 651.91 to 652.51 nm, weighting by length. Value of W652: 8.19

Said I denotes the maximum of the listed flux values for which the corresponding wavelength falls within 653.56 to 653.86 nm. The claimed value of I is 8.329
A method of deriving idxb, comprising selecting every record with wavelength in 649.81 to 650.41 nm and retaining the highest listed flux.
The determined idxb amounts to 10.49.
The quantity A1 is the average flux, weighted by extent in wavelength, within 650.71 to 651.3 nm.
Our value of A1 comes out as 9.94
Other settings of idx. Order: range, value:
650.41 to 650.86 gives 9.547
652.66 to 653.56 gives 7.74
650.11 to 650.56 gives 9.974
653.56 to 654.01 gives 8.054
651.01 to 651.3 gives 10.14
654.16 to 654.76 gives 8.009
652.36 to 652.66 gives 9.028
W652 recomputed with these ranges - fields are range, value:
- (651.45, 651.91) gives 9.96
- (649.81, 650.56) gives 9.75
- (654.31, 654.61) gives 8.87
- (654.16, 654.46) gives 8.23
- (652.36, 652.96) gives 9.32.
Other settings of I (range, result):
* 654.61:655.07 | 10.16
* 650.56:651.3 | 10.3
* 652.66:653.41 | 9.507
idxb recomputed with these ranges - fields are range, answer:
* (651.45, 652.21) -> 10.35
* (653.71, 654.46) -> 8.434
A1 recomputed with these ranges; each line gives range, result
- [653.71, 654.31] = 8.11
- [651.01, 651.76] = 9.99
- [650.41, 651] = 9.91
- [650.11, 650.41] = 10.3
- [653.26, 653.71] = 8.04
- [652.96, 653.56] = 8.69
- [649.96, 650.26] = 9.46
